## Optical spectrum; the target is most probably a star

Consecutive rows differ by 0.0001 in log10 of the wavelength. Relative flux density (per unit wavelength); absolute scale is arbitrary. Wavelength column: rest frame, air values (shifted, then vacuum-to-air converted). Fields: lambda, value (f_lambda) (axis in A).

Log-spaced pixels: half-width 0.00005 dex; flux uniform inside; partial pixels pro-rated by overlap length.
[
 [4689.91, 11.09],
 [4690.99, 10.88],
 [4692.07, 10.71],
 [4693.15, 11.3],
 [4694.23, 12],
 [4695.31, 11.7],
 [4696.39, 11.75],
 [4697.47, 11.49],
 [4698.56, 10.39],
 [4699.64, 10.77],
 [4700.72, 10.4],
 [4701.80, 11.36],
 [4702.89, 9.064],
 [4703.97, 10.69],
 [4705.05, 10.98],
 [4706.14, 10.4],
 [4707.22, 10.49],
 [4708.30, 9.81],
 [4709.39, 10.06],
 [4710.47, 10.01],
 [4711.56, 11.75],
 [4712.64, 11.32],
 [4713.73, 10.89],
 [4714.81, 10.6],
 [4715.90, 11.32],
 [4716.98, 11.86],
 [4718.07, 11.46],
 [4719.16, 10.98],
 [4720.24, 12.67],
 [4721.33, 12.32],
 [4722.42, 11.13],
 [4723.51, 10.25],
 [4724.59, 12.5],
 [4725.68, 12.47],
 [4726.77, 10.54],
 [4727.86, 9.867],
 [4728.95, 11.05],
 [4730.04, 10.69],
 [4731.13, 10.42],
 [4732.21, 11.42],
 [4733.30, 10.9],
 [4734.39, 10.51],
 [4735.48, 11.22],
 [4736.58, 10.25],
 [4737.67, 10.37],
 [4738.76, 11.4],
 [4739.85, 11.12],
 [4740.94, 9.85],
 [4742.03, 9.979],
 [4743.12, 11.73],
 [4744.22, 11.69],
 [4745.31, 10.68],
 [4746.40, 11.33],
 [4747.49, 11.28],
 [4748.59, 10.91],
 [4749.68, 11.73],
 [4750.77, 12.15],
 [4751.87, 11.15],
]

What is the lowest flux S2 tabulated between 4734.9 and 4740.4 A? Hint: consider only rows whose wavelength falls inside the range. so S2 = 10.25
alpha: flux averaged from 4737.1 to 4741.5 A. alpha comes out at 10.7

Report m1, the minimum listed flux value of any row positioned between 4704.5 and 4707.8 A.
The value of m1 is 10.4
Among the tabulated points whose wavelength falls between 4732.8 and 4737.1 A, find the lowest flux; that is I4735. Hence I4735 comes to 10.25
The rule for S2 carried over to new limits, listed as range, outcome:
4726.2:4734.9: 9.867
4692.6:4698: 11.3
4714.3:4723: 10.6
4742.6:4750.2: 10.68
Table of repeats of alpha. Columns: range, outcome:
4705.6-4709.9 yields 10.2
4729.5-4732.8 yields 10.9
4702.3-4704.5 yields 9.88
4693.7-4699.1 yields 11.5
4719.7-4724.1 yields 11.6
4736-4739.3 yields 10.7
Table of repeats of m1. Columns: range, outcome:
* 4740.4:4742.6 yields 9.85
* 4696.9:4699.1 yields 10.39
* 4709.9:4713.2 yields 10.01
